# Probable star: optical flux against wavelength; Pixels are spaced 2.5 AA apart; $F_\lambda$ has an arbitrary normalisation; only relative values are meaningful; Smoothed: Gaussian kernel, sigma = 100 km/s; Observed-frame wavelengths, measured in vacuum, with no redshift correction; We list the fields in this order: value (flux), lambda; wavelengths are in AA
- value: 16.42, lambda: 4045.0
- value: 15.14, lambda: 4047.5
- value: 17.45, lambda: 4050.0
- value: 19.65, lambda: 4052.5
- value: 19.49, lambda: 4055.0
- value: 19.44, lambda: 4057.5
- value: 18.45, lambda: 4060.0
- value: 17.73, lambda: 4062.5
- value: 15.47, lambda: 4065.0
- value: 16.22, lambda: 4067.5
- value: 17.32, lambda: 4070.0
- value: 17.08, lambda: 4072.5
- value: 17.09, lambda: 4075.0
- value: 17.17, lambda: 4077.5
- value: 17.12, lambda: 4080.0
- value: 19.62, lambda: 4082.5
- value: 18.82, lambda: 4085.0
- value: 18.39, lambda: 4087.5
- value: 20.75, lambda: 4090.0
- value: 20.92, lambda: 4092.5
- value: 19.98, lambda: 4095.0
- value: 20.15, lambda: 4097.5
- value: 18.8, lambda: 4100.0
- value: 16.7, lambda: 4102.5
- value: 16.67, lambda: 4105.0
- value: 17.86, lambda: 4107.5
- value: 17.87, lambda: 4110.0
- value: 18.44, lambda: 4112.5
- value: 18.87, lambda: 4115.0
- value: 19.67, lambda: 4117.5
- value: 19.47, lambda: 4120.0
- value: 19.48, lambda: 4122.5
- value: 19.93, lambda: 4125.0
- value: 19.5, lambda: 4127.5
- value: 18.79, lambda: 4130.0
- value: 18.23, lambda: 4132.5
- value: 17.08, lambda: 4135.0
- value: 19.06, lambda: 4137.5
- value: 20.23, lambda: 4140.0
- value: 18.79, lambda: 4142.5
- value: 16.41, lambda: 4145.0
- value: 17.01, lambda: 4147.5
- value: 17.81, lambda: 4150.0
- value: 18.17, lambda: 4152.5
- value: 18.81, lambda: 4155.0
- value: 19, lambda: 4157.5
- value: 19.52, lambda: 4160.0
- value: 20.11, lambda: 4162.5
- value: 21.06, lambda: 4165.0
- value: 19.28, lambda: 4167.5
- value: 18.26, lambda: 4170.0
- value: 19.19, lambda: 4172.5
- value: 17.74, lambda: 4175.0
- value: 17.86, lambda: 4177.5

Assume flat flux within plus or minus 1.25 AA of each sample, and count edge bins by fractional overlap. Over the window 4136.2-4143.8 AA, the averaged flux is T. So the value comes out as 19.3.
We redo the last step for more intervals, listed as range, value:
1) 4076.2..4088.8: 18.2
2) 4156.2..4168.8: 19.8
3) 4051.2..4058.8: 19.5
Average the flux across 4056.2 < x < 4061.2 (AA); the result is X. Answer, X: 19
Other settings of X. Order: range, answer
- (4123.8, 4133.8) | 19.1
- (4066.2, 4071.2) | 16.8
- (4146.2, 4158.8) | 18.2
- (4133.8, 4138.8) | 18.1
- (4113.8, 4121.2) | 19.3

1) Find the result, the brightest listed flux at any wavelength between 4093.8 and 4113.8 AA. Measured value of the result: 20.15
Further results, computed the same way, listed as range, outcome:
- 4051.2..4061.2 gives 19.65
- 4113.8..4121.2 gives 19.67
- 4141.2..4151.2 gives 18.79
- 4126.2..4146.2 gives 20.23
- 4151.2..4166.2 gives 21.06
